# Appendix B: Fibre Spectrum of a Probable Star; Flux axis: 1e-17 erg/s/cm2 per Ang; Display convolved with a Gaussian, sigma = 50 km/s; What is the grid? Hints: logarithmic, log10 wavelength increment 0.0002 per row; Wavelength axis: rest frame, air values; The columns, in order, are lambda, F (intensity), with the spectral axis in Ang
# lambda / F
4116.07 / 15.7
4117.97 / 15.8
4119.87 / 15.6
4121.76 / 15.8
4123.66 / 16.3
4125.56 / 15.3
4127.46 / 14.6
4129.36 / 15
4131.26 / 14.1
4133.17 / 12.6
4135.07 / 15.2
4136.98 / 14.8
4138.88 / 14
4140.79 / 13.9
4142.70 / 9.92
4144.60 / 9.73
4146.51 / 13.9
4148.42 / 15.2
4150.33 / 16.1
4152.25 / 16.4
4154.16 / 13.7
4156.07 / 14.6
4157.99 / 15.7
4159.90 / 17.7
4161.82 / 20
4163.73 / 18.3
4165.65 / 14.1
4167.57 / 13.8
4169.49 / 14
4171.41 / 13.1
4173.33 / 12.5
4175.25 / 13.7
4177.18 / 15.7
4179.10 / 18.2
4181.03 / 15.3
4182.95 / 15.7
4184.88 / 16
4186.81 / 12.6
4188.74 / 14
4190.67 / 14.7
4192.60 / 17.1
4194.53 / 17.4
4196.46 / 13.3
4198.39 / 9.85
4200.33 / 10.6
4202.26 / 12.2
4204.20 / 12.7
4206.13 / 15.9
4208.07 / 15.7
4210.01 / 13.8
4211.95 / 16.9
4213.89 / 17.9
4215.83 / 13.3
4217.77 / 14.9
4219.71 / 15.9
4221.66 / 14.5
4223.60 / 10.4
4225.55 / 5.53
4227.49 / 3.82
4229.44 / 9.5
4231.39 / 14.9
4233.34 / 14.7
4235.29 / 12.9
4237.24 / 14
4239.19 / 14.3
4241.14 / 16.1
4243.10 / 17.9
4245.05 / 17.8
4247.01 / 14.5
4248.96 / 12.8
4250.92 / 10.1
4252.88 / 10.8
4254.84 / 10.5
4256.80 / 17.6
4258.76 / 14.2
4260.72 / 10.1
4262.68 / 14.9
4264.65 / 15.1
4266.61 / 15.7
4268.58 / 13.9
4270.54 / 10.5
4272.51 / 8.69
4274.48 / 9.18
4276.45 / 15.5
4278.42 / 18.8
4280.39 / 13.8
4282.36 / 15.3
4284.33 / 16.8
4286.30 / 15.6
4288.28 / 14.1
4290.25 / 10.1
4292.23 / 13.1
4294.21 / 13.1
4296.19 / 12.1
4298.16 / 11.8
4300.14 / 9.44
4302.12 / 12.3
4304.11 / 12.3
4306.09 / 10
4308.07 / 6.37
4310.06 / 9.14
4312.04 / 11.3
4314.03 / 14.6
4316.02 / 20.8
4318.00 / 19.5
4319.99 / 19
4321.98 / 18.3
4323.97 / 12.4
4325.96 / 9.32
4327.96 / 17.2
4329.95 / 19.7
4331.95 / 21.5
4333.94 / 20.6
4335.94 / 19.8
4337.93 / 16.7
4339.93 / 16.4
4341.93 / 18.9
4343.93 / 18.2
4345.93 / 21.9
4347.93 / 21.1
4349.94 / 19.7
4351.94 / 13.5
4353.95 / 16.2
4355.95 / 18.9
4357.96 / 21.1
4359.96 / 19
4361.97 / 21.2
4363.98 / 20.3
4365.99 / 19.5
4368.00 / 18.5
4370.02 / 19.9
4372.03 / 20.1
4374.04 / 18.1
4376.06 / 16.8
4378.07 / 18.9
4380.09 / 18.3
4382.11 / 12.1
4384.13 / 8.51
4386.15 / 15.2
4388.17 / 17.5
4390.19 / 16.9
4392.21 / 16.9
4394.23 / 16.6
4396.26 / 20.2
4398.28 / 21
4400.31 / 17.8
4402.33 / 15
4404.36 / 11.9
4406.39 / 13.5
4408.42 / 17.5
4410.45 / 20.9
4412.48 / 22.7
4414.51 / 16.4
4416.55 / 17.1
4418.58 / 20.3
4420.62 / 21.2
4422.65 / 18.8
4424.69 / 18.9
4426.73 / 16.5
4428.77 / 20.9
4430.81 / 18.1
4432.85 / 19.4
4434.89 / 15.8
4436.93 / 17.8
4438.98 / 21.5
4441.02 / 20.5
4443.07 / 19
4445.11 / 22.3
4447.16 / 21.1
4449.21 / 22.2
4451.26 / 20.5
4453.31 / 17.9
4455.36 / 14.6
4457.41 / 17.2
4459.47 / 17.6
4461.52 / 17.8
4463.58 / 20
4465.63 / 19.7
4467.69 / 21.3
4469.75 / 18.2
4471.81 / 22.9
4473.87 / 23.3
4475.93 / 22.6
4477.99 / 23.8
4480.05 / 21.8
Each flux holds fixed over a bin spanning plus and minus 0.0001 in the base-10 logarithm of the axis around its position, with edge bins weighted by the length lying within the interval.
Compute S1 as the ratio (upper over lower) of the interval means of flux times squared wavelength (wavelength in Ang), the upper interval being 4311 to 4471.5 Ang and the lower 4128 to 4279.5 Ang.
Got 1.42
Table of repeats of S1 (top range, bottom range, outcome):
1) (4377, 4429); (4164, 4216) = 1.32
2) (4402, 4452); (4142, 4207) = 1.46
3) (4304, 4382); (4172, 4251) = 1.32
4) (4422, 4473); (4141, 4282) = 1.54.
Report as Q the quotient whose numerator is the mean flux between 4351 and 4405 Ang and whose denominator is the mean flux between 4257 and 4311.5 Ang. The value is 1.4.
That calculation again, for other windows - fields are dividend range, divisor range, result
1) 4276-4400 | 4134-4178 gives 1.12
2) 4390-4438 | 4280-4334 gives 1.27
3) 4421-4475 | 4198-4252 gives 1.45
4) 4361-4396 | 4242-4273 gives 1.29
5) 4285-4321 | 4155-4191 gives 0.86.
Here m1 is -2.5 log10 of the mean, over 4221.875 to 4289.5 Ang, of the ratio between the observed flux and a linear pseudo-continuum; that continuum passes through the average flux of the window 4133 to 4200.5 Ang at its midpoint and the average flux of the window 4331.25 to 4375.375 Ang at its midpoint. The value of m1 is 0.26 mag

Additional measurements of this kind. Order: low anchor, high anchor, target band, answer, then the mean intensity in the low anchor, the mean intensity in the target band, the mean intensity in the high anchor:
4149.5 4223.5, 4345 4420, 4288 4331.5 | 0.23 mag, 14.9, 13.5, 17.9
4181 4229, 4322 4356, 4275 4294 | 0.10 mag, 13.5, 14.6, 17.8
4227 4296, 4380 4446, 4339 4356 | -0.15 mag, 13.5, 18.3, 17.8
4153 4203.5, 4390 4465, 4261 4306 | 0.23 mag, 14.8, 13.2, 18.5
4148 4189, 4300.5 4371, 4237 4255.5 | 0.15 mag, 15.3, 13.9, 16.9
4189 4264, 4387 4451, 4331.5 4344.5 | -0.14 mag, 13.5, 18.8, 18.6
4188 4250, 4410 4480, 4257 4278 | 0.15 mag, 13.7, 13.1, 19.7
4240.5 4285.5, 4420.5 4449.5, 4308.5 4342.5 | -0.04 mag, 13.9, 16.6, 19.5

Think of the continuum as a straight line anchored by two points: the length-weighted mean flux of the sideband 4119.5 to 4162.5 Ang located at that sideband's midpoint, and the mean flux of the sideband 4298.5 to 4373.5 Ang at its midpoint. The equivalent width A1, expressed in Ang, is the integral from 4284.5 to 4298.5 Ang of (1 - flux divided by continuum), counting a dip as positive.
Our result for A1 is 2.8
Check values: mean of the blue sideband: 14.7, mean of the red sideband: 16.9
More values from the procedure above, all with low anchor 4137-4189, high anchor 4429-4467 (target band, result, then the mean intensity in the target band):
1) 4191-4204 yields 1.6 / 13.4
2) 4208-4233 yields 4.5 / 12.8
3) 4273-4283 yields 1.4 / 14.2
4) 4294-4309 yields 5.4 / 10.8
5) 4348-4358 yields -0.1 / 17.9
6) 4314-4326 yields 0.1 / 17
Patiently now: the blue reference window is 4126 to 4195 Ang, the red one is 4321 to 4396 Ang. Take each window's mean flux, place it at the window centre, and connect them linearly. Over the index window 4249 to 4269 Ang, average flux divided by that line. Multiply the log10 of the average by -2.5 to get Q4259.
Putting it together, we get 0.22 mag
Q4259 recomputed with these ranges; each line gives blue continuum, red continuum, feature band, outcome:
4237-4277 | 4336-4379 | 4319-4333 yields 0.02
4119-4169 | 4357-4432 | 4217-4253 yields 0.23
